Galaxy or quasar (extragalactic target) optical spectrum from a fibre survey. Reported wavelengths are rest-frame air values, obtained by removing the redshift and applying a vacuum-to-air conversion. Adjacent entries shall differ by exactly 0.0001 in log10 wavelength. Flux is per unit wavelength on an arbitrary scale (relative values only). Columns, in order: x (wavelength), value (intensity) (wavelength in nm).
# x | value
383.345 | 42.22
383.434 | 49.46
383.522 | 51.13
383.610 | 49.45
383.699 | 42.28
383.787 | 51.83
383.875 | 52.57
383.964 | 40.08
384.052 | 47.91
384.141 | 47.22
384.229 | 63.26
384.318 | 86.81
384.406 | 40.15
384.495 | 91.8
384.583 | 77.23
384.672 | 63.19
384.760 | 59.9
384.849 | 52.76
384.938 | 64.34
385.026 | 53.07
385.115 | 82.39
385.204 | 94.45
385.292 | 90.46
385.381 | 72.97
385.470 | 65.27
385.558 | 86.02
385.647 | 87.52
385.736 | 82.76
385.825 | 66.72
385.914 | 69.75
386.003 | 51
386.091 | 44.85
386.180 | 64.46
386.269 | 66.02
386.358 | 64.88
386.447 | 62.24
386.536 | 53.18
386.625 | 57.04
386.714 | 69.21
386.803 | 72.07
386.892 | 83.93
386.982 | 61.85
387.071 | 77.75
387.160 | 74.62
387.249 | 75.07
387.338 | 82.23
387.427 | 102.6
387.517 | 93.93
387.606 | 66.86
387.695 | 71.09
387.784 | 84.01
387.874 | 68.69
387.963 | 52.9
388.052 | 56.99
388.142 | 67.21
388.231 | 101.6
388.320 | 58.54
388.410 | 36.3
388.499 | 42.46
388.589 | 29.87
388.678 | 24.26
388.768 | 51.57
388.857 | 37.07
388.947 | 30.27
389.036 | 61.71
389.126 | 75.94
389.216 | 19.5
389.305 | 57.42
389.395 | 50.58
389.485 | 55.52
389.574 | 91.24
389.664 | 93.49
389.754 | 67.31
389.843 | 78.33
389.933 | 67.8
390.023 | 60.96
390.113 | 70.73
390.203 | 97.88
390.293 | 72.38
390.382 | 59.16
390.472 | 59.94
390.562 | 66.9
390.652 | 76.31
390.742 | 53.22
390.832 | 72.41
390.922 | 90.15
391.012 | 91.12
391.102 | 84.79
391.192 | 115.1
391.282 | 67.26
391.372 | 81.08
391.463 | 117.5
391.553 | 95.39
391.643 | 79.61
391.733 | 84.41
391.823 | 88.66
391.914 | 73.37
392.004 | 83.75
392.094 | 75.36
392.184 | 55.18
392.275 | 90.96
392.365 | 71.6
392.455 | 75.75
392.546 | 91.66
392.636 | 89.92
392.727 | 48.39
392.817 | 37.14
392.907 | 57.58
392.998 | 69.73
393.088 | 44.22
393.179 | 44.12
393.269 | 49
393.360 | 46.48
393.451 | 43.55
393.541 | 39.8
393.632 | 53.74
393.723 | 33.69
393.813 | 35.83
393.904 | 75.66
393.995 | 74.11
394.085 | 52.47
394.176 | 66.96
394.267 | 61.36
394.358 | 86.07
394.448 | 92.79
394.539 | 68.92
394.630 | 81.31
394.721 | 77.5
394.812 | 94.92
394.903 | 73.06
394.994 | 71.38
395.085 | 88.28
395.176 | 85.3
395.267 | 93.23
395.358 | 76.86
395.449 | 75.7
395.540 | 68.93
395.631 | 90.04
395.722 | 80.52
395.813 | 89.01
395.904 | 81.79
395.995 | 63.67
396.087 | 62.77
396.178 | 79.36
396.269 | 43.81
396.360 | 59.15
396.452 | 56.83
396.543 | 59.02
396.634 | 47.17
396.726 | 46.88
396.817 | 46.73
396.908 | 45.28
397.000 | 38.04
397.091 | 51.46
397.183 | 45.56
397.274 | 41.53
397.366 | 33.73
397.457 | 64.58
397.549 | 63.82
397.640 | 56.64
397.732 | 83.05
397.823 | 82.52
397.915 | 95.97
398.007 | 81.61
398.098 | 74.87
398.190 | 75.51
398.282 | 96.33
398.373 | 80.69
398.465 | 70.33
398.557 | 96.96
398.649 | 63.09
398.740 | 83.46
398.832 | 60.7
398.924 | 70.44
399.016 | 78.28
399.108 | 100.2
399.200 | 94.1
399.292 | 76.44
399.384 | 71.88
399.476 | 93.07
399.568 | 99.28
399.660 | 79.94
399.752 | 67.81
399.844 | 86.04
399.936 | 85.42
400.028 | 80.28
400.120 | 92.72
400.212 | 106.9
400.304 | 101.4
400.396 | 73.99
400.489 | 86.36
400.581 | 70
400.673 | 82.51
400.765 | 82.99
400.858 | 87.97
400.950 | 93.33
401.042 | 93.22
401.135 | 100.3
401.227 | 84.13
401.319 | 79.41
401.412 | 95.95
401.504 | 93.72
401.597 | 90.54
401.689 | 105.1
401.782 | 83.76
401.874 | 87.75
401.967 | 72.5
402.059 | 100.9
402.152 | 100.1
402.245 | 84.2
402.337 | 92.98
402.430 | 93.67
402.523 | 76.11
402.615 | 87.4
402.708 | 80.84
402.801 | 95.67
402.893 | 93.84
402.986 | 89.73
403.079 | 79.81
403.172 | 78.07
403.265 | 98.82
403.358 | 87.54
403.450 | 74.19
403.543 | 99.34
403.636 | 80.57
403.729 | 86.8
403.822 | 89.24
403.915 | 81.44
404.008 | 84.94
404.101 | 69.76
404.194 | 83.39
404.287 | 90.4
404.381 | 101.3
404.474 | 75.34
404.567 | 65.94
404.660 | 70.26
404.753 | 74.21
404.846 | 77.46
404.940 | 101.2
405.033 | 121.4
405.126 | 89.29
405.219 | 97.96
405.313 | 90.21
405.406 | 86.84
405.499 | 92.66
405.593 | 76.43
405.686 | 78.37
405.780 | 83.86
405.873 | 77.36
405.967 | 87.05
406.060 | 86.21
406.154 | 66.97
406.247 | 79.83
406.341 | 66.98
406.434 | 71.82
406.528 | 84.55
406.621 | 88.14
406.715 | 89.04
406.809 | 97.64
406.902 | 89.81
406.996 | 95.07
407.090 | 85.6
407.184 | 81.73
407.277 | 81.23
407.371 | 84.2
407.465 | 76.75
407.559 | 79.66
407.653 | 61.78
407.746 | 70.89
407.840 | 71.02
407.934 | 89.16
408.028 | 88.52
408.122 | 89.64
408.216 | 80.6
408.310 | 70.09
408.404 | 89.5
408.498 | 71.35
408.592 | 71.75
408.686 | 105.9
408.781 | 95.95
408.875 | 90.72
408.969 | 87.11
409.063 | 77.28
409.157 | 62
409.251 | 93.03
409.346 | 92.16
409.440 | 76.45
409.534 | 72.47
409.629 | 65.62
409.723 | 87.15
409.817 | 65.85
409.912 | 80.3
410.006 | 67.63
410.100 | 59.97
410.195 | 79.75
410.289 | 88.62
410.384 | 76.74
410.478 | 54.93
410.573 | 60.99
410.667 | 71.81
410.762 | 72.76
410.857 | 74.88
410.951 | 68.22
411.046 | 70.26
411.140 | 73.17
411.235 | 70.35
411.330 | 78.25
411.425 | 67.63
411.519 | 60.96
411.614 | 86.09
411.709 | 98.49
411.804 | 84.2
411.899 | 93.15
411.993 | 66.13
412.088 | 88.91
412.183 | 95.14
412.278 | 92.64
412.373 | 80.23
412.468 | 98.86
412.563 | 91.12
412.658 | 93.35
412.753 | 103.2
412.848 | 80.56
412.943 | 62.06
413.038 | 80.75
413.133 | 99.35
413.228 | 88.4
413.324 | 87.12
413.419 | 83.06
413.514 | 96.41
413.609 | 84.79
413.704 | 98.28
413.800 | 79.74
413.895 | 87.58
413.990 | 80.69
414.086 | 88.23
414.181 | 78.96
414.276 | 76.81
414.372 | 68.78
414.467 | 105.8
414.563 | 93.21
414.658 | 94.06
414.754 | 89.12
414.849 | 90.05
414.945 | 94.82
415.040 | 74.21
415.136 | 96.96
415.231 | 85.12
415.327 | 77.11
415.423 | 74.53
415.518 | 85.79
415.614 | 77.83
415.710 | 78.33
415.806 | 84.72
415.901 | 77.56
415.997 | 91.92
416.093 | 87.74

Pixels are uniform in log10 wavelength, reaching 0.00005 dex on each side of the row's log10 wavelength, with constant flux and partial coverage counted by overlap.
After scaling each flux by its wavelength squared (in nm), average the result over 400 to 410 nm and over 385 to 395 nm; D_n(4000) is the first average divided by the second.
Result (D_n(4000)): 1.3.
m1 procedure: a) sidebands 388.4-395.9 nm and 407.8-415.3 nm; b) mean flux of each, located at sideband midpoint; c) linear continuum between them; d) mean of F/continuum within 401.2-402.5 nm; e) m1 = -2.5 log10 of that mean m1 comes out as -0.19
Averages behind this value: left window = 68.8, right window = 82.1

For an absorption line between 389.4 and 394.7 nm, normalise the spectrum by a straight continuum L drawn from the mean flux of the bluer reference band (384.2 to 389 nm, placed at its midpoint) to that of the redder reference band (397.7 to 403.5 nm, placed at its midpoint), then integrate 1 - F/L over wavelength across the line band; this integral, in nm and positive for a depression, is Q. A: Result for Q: 0.22 nm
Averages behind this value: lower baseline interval 66.4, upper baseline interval 85.9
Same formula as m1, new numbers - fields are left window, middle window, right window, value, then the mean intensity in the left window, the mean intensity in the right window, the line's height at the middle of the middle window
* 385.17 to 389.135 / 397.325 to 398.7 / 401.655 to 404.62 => 0.073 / 66.3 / 86.5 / 80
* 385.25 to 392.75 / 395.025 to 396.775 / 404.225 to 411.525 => 0.046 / 70.5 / 80.2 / 74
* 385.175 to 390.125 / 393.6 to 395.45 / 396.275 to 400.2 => -0.048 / 66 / 71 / 69.2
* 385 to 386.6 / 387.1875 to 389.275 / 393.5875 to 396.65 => 0.160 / 69.9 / 70.9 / 70.2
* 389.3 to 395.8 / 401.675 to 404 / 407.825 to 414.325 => -0.139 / 72.3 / 81.1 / 77.2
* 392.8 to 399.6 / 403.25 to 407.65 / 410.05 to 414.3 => -0.118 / 68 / 81.2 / 75.7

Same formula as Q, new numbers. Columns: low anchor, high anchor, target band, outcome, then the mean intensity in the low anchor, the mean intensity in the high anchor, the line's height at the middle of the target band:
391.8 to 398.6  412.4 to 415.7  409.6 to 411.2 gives 0.21 nm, 67.2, 86.5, 82.8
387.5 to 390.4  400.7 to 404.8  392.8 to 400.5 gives 0.60 nm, 62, 86.7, 75.8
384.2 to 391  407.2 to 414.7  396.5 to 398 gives 0.33 nm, 67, 81.2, 72.9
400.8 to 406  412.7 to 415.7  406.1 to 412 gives 0.54 nm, 87.4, 85.8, 86.6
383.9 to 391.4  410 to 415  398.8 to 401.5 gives -0.39 nm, 67.3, 82.3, 74.9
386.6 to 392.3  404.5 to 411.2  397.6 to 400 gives -0.18 nm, 70.5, 80.3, 75.5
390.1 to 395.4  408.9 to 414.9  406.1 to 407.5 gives -0.07 nm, 72.1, 81.4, 78.9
